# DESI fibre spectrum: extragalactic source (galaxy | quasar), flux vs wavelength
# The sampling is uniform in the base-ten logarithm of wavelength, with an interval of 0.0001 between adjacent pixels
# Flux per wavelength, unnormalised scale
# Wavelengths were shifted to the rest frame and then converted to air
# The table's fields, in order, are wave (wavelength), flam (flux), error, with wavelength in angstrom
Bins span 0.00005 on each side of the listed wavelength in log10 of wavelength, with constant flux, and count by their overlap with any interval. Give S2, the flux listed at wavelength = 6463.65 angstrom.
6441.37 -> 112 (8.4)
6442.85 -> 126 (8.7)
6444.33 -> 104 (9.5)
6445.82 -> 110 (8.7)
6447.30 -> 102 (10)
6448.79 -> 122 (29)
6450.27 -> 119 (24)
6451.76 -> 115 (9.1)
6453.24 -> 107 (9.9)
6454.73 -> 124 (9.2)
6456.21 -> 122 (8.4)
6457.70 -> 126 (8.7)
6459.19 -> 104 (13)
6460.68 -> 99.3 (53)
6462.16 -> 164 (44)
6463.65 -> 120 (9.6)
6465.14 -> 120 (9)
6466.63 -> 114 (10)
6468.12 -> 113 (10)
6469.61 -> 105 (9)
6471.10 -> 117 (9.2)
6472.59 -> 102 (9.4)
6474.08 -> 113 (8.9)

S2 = 120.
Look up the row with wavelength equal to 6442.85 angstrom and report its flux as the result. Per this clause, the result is 126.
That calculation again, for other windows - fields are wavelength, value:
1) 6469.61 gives 105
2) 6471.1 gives 117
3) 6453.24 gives 107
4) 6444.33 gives 104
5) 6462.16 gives 164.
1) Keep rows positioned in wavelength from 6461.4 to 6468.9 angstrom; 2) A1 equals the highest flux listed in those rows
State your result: 164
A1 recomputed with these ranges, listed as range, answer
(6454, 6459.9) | 126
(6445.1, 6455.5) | 124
